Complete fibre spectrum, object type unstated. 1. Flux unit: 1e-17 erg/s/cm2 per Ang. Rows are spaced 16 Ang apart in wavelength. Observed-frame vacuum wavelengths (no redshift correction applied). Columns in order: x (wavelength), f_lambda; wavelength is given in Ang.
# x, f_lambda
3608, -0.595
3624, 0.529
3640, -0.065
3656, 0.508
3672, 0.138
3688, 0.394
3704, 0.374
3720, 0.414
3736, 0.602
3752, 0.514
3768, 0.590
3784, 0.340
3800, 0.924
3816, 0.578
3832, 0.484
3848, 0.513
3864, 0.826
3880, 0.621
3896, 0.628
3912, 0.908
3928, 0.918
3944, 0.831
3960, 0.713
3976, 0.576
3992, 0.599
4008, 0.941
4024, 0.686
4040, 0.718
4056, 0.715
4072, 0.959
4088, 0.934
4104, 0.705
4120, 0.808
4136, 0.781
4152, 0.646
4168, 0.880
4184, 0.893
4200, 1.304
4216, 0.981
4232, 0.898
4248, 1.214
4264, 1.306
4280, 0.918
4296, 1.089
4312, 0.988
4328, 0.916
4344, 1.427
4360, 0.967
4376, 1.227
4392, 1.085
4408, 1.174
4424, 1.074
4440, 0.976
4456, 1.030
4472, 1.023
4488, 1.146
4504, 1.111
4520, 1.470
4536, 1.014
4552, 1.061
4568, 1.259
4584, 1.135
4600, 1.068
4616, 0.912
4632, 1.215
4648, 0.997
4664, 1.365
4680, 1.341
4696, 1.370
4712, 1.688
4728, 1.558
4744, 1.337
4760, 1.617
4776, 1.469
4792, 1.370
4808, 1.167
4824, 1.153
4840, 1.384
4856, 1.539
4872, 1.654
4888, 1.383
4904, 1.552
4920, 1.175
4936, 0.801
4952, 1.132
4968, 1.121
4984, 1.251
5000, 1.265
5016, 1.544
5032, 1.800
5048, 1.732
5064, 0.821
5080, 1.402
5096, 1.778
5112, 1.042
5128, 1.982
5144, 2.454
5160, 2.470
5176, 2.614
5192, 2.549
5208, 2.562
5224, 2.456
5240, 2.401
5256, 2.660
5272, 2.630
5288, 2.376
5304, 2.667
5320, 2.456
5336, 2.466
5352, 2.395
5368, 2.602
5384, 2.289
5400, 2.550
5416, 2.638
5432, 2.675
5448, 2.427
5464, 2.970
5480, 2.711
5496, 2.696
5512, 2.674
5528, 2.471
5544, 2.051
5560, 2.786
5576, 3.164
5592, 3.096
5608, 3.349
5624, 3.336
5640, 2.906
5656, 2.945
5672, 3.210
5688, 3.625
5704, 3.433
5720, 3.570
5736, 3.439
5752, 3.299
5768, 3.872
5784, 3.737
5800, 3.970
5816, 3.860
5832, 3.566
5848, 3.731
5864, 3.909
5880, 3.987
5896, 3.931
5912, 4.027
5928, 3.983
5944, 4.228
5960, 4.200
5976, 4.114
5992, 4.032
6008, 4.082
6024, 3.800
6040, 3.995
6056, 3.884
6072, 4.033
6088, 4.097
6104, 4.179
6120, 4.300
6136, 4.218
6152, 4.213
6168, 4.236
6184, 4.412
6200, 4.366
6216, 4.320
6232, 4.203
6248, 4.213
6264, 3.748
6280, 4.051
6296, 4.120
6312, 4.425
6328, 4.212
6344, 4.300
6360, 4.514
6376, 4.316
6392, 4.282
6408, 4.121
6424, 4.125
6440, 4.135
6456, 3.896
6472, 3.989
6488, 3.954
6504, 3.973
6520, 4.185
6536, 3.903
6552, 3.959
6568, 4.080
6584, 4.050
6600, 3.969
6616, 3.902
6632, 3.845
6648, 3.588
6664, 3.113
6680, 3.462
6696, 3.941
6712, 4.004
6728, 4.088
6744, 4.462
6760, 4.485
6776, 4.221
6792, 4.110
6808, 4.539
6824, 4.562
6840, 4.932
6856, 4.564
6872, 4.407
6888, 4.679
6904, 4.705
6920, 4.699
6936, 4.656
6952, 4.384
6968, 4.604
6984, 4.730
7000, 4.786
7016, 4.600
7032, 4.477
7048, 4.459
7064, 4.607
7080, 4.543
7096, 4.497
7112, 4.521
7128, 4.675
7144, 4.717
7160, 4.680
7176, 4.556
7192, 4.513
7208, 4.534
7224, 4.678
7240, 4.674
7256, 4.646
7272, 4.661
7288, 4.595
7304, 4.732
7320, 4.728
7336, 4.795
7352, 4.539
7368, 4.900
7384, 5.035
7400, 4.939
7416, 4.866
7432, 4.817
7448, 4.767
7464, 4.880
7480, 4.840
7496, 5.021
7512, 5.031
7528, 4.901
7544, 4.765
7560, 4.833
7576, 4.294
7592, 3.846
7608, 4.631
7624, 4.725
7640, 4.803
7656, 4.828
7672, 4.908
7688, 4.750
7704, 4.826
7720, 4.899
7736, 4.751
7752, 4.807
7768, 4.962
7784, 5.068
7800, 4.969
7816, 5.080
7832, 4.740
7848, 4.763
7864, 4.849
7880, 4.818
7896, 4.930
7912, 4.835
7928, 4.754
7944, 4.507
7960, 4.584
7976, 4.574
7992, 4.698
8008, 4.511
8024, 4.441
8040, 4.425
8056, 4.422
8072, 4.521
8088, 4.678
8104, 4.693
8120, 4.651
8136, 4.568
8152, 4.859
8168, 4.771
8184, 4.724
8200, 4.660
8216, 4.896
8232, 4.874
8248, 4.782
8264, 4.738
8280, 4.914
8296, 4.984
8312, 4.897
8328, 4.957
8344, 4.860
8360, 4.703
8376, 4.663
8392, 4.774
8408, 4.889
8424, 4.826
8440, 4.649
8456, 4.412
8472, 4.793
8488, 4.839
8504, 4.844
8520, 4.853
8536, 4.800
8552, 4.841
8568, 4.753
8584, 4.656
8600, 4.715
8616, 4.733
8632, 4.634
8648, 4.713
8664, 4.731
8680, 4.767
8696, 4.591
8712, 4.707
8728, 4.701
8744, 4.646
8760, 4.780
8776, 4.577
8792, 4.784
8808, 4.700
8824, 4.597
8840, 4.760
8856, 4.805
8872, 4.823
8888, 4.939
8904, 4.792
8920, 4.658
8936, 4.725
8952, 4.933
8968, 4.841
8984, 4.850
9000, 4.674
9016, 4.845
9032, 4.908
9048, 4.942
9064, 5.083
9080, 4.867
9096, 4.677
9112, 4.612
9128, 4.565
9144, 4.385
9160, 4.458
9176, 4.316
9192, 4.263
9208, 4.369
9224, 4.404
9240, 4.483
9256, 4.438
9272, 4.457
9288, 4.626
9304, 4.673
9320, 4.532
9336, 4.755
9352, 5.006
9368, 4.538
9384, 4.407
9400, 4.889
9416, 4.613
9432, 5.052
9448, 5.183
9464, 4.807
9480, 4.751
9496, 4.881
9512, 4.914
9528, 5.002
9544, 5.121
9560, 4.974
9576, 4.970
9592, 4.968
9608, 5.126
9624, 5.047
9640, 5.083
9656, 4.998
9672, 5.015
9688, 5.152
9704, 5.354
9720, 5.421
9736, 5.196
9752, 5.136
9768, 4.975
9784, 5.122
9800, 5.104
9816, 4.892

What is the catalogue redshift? 0.287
